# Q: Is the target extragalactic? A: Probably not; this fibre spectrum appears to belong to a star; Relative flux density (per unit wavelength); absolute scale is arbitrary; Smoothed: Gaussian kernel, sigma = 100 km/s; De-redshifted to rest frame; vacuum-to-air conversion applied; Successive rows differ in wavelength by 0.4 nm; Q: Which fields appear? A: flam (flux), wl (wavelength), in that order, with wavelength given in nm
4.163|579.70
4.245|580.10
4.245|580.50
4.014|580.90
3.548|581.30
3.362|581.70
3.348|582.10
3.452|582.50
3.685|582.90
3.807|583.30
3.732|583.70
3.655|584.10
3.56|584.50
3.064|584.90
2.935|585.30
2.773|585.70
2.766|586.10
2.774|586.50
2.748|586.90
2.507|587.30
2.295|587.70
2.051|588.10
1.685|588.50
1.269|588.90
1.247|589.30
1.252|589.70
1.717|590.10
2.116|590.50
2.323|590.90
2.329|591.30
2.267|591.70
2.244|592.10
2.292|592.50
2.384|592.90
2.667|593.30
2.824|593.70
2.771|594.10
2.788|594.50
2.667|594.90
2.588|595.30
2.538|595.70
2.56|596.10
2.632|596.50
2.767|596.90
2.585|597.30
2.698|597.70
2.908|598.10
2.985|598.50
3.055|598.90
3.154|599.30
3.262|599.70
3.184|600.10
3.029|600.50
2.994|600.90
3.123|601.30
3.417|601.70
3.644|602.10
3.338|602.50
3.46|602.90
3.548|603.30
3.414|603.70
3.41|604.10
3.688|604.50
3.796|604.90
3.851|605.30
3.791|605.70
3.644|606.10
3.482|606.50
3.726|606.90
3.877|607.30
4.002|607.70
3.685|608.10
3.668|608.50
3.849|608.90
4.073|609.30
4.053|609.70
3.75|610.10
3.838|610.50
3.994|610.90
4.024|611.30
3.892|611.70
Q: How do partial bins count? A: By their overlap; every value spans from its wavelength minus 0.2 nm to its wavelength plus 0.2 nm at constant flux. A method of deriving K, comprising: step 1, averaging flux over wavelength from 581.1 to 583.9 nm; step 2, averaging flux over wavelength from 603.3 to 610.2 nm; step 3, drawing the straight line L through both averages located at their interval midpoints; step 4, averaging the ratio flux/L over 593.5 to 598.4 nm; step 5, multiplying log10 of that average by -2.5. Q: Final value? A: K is 0.33 mag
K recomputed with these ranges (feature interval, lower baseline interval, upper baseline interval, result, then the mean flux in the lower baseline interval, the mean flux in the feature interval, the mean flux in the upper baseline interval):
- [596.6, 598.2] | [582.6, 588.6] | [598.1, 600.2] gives 0.14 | 2.97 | 2.72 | 3.1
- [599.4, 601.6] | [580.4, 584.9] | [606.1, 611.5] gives 0.20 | 3.63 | 3.13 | 3.84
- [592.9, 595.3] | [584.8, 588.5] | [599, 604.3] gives 0.09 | 2.59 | 2.7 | 3.3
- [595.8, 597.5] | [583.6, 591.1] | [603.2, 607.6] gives 0.17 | 2.43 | 2.63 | 3.67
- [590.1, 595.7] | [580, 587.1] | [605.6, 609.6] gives 0.40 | 3.42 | 2.46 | 3.79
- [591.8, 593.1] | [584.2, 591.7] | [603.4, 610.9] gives 0.15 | 2.32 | 2.3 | 3.76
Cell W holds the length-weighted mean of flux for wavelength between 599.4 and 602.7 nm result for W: 3.25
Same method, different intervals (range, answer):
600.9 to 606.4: 3.53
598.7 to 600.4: 3.16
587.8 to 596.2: 2.21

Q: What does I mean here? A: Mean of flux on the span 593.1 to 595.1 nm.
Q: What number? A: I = 2.74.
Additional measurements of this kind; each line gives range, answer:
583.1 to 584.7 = 3.69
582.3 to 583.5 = 3.65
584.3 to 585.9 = 3.08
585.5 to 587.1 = 2.77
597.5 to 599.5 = 2.96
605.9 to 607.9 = 3.75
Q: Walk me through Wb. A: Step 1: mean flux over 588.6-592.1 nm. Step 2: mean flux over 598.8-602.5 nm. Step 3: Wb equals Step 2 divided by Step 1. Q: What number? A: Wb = 1.8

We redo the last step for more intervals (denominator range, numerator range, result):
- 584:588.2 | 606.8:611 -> 1.37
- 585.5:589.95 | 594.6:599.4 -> 1.30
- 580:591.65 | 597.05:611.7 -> 1.24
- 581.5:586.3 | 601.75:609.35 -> 1.10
